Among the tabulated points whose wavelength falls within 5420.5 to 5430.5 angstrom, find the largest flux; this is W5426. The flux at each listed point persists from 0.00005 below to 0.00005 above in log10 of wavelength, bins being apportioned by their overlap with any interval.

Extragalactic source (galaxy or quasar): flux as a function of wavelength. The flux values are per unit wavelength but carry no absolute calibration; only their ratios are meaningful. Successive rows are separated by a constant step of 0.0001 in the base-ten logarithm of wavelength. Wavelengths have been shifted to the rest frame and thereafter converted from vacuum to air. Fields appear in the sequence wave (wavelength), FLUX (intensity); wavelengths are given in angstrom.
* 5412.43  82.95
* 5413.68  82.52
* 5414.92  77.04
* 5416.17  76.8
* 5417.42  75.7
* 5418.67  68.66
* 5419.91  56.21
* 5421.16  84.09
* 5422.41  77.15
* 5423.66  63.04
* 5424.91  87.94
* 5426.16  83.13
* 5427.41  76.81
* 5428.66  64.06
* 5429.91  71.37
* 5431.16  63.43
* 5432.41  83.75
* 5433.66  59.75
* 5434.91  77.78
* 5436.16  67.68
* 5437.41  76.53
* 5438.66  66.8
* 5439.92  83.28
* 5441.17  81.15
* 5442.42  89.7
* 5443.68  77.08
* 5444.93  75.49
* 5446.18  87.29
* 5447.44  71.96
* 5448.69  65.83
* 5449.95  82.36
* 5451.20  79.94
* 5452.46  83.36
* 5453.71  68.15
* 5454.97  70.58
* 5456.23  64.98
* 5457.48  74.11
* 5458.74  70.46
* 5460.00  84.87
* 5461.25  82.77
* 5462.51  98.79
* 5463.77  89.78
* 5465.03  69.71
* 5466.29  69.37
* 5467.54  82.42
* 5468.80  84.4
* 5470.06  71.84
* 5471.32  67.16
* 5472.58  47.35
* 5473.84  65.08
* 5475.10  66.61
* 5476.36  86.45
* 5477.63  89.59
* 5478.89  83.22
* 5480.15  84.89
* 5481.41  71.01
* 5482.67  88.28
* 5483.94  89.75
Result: 87.94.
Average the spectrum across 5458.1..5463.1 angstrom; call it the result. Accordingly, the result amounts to 84.1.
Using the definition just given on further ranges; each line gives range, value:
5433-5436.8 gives 68.7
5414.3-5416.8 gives 76.8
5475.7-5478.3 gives 87.5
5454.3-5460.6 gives 72.8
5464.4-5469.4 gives 76.5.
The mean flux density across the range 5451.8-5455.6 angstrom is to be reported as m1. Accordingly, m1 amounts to 74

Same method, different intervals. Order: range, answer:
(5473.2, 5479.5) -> 78.1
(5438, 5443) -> 80.1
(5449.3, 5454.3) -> 78.5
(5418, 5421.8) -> 69.8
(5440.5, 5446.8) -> 82.2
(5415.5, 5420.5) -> 69.5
